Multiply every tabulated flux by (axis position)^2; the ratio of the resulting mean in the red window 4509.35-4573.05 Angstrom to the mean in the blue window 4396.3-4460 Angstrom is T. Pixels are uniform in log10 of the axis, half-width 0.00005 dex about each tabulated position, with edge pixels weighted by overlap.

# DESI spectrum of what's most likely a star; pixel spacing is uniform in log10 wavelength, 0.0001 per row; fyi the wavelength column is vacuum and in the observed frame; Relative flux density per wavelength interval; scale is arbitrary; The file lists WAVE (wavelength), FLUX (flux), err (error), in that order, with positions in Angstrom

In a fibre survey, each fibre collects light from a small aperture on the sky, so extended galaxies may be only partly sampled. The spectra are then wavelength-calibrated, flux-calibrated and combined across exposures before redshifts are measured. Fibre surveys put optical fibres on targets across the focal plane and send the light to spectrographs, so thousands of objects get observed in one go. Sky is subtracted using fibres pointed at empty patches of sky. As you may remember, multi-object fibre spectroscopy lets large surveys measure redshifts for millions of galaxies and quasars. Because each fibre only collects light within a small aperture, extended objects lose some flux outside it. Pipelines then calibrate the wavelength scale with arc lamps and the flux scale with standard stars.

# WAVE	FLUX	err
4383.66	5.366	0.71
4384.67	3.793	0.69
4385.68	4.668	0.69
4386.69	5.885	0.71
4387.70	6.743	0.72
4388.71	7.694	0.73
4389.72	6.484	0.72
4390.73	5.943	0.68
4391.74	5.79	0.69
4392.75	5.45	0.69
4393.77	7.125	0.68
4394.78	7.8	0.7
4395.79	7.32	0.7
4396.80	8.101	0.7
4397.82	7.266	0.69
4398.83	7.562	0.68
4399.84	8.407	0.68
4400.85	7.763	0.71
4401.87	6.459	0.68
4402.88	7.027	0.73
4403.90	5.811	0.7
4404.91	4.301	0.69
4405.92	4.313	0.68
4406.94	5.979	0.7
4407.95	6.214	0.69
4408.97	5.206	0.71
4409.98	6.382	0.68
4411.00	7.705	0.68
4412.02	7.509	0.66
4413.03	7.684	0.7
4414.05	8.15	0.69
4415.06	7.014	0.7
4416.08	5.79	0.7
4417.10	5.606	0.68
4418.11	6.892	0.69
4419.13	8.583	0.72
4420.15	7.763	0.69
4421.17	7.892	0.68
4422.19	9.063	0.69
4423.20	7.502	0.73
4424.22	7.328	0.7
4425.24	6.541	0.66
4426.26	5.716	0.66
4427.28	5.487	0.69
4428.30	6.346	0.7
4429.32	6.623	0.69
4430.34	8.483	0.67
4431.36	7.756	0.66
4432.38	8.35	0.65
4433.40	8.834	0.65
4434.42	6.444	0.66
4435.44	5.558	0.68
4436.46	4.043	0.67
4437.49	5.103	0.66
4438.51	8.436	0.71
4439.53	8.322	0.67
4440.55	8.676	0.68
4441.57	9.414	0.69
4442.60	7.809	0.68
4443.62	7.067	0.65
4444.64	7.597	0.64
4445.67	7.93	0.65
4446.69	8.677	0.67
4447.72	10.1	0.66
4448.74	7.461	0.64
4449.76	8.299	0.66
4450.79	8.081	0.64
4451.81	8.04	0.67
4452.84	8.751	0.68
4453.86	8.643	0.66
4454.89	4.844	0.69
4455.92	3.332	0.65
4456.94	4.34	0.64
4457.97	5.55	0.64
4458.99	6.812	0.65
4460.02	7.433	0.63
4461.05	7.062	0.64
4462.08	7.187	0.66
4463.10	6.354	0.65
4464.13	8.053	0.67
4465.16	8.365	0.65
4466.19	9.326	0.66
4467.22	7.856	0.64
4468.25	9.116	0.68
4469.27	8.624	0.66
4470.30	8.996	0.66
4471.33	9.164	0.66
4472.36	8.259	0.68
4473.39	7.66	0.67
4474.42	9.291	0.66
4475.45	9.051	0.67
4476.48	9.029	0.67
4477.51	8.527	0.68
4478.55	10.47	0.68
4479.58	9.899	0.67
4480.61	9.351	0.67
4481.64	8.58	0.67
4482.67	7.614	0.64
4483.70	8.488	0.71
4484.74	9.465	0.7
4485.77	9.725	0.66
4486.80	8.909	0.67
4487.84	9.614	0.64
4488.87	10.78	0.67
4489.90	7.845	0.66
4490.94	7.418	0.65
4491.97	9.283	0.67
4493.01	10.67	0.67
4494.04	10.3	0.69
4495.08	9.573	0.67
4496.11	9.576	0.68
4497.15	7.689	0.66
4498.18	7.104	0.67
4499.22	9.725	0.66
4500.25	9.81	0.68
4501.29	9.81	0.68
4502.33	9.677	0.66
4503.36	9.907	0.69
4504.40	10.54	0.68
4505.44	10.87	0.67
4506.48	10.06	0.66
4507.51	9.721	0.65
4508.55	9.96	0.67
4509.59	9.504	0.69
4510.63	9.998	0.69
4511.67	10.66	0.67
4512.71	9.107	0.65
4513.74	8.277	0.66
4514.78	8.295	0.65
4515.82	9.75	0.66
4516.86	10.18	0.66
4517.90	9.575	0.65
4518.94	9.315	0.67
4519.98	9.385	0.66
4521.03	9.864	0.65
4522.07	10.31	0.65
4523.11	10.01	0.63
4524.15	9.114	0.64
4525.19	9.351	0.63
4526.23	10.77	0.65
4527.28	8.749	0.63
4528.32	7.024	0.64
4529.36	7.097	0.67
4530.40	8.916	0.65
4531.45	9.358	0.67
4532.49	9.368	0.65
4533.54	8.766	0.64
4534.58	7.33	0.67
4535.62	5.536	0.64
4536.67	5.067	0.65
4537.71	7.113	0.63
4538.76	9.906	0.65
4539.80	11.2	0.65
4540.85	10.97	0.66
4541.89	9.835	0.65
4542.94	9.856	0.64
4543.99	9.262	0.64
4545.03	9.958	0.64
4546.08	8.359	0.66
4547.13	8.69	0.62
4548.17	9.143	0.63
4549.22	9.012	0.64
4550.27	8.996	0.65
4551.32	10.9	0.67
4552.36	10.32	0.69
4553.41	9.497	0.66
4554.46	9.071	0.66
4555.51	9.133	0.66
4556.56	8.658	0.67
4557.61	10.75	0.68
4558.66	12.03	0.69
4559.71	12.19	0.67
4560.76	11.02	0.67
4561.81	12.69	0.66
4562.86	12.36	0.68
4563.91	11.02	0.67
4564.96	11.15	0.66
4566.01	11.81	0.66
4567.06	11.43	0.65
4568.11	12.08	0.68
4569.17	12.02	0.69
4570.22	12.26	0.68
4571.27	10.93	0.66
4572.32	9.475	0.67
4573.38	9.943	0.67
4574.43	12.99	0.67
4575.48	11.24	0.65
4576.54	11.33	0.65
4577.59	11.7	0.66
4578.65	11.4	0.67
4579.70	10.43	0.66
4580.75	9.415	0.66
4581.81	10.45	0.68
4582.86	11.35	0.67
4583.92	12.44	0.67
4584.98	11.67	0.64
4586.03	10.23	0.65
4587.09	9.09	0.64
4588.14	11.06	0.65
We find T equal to 1.4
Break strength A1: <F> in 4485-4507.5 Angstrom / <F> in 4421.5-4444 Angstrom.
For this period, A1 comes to 1.3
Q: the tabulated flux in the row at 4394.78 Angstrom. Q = 7.8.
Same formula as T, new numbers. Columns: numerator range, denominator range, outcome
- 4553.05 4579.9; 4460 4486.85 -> 1.35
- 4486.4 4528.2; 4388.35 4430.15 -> 1.45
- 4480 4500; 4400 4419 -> 1.44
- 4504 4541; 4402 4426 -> 1.42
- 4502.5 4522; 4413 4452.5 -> 1.35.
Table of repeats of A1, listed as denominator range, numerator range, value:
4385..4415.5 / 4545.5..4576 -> 1.61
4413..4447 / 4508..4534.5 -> 1.27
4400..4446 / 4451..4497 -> 1.19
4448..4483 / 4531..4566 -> 1.22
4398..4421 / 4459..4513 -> 1.34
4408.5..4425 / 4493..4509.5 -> 1.33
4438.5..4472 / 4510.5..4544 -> 1.17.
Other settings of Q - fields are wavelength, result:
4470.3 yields 8.996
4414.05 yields 8.15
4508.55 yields 9.96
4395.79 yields 7.32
